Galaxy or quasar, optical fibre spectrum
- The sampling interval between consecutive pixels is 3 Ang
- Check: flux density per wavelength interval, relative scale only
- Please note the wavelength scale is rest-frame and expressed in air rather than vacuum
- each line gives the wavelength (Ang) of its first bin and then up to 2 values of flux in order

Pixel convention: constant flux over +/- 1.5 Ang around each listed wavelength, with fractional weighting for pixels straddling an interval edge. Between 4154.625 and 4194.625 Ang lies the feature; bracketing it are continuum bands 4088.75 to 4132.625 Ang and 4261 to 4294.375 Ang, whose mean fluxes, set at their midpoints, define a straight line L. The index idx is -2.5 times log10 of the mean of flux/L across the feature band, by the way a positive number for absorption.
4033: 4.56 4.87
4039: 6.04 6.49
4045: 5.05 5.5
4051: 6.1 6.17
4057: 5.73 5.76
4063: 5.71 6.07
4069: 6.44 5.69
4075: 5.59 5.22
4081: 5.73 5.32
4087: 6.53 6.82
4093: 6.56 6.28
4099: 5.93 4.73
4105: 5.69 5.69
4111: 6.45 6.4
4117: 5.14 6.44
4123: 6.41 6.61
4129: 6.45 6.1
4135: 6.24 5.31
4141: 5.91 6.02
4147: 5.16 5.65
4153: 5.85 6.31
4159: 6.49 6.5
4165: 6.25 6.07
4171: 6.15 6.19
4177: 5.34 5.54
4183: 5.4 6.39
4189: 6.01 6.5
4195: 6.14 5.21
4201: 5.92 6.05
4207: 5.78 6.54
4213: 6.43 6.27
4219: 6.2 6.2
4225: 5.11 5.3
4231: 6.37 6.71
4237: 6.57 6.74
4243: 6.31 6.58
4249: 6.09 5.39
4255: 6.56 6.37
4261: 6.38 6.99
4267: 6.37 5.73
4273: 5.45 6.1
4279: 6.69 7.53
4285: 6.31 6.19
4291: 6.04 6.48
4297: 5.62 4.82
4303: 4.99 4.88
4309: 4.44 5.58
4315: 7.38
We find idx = 0.020 mag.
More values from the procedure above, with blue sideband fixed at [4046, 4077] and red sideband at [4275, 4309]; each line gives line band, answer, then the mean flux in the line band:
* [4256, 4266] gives -0.12 mag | 6.57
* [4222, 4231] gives 0.06 mag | 5.56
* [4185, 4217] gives -0.04 mag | 6.11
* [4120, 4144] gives -0.05 mag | 6.16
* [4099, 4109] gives 0.08 mag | 5.44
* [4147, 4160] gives -0.02 mag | 5.95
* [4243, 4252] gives -0.05 mag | 6.17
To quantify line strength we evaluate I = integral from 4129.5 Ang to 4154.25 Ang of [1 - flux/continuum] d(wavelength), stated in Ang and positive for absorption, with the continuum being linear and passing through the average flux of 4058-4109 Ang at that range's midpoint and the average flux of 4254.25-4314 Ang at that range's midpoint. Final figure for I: 0.4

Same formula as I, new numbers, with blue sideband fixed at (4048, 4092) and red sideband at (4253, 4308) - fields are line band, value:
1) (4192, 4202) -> 0.2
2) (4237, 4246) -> -0.8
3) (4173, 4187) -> 0.6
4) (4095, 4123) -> 0.3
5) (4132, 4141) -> 0.2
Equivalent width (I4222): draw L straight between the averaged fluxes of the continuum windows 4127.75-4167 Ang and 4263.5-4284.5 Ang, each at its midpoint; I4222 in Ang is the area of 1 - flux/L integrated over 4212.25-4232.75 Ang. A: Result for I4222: 0.84 Ang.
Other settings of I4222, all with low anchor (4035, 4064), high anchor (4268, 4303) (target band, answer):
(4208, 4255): -1.7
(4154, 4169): -1.1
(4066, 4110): -0.6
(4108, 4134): -1.7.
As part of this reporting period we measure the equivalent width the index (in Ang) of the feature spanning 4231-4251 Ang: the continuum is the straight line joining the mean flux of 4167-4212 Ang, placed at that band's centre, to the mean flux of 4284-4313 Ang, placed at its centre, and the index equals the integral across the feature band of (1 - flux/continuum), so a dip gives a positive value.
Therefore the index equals -2.5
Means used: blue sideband 5.95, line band 6.46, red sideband 5.52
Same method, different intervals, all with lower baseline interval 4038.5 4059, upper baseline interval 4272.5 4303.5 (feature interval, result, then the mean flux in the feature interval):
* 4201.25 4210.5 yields -0.1 Ang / 6.05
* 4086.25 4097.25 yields -1.2 Ang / 6.55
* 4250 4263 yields -0.3 Ang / 6.2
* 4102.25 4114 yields 0.1 Ang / 5.87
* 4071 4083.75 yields 0.8 Ang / 5.53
